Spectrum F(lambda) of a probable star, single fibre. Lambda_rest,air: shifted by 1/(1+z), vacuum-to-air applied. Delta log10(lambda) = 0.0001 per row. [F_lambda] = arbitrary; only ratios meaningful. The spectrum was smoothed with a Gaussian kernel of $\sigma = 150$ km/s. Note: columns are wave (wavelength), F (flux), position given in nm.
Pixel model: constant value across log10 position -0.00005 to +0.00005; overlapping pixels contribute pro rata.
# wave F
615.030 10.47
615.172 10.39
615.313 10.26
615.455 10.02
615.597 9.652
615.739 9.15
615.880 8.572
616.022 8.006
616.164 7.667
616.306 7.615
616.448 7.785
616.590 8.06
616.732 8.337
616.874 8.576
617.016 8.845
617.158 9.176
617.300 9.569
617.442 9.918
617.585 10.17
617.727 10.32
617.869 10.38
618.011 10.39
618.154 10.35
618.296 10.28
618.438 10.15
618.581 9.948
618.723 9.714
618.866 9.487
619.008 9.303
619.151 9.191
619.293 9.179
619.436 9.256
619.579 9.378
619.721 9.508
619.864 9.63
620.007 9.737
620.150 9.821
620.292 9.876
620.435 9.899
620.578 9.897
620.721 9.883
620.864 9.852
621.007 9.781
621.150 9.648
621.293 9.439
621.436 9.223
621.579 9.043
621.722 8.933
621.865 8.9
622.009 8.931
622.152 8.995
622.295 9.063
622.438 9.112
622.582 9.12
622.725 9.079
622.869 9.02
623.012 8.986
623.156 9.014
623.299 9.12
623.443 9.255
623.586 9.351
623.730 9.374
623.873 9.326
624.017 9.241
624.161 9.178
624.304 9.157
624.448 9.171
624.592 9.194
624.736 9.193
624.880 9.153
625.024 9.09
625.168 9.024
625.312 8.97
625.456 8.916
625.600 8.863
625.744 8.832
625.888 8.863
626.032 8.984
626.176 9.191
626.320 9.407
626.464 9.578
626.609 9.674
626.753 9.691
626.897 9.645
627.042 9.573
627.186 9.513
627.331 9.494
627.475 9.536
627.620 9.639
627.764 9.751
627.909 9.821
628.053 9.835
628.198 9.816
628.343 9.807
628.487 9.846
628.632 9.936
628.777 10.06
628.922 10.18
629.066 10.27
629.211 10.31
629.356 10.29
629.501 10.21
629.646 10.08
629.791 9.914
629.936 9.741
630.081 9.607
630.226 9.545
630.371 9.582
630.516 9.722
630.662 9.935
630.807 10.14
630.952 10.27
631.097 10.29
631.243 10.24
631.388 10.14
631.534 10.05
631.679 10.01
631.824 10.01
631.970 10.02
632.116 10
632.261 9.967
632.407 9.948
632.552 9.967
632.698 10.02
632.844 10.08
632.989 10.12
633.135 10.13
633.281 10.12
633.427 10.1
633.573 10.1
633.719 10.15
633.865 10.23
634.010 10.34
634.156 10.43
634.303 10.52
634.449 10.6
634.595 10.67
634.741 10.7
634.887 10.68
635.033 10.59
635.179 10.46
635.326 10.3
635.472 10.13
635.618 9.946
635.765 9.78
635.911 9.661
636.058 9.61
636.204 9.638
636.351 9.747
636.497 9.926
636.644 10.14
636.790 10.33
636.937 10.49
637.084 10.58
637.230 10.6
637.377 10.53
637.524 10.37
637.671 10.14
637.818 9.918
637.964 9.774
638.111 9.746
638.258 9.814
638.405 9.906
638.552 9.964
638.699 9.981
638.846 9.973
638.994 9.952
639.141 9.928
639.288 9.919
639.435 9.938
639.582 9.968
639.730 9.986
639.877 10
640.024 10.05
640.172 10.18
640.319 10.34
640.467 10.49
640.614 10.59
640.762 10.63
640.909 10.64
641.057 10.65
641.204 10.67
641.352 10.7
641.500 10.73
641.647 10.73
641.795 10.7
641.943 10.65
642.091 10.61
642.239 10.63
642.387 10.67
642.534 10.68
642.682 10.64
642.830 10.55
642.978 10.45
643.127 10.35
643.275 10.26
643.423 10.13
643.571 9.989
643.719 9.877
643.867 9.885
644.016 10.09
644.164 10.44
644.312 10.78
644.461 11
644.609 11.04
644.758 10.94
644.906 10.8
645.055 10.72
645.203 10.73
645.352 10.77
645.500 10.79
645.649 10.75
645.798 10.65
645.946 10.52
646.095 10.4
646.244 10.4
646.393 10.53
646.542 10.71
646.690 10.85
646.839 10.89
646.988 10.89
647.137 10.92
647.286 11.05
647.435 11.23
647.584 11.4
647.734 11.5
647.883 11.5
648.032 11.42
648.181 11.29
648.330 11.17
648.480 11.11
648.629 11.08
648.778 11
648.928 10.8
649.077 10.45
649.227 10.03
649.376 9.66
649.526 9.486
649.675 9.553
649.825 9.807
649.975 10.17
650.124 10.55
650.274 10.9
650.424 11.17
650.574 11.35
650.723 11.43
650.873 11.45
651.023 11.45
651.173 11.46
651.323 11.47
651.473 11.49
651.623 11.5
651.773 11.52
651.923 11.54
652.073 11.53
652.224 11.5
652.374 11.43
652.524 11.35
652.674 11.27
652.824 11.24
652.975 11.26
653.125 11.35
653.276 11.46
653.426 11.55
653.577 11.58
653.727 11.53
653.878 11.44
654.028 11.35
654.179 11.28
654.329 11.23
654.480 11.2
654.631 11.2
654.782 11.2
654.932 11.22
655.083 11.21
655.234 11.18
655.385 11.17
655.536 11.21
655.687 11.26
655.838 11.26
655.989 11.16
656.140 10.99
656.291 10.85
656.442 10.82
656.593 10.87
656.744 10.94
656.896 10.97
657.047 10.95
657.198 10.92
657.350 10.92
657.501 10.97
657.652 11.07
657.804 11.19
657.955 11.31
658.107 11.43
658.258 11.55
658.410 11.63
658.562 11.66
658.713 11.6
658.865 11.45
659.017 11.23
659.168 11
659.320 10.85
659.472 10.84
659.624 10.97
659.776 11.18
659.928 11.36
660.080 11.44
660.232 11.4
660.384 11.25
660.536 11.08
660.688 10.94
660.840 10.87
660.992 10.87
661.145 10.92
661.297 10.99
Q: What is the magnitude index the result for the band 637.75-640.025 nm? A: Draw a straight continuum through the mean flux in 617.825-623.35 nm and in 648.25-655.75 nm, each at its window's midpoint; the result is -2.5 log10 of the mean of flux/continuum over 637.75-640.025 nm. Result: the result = 0.05 mag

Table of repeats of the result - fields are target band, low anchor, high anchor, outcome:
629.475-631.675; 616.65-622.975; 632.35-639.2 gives 0.00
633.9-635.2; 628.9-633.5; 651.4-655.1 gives -0.03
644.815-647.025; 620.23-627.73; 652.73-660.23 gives -0.01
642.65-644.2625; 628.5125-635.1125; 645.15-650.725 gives 0.04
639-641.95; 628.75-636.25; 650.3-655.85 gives 0.02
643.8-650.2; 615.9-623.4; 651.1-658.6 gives 0.01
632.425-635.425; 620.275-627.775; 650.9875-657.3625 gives -0.04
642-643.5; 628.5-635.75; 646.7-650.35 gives 0.00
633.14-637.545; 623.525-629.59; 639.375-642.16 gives -0.02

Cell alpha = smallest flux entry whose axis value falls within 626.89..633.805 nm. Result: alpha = 9.494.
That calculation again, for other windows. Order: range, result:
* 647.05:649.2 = 10.45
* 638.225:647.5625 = 9.814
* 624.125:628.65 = 8.832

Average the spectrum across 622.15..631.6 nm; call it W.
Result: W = 9.53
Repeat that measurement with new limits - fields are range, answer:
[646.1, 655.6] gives 11.1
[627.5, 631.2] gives 9.94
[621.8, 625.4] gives 9.12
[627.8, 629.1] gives 9.94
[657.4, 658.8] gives 11.4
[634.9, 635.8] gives 10.2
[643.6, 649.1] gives 10.8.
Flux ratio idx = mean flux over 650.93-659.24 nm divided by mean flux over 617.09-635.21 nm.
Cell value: 1.16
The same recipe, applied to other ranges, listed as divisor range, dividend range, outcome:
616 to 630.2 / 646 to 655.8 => 1.18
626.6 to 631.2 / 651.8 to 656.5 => 1.14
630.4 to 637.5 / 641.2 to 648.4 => 1.05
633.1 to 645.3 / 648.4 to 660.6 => 1.08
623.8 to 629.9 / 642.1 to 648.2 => 1.12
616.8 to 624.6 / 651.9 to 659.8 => 1.19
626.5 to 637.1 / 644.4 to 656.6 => 1.10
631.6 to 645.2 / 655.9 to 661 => 1.08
